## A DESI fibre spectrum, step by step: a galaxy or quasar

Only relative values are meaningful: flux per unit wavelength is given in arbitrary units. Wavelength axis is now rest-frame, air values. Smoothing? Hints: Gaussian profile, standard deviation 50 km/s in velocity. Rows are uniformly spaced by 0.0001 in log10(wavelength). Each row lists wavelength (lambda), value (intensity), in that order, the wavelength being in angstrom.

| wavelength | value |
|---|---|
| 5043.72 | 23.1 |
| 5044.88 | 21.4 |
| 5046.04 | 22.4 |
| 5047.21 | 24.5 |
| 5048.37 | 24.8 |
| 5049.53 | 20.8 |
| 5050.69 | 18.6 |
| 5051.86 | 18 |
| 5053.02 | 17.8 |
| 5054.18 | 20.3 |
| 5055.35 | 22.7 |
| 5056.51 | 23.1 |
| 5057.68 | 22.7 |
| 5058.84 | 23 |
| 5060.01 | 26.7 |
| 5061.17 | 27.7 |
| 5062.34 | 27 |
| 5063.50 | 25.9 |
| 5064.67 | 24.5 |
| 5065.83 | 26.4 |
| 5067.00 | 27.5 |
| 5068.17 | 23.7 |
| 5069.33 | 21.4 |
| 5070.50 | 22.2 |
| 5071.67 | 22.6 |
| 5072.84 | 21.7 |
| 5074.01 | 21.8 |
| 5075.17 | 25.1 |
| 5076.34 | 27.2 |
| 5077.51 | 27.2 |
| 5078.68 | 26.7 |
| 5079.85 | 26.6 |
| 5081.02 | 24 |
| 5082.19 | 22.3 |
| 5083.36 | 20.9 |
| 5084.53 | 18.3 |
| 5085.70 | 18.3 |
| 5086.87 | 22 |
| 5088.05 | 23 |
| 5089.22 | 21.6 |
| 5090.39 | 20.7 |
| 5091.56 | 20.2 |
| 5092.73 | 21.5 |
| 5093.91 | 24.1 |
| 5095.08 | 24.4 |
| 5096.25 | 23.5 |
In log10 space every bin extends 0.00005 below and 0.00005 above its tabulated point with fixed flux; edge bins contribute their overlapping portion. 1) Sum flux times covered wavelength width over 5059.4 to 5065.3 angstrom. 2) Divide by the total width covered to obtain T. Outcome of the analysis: 26.4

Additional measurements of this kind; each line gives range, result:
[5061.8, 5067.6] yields 26.3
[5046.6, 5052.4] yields 21.3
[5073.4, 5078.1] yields 25.3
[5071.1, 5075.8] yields 22.9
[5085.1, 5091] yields 21.1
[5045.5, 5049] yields 23.9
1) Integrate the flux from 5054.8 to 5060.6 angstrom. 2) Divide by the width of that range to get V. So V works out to 23.7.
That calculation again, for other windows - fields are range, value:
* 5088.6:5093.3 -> 21.1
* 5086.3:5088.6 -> 22.4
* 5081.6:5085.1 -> 20.5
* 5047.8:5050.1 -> 22.8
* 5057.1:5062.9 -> 25.4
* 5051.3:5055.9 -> 19.7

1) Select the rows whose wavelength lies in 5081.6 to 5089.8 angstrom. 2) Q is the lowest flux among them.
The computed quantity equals 18.3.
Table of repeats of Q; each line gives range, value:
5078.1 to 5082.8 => 22.3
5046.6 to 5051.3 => 18.6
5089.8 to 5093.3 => 20.2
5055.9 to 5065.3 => 22.7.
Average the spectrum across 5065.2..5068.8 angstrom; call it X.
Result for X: 25.8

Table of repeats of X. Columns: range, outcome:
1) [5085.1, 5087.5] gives 20.1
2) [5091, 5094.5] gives 21.9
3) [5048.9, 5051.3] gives 19.8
